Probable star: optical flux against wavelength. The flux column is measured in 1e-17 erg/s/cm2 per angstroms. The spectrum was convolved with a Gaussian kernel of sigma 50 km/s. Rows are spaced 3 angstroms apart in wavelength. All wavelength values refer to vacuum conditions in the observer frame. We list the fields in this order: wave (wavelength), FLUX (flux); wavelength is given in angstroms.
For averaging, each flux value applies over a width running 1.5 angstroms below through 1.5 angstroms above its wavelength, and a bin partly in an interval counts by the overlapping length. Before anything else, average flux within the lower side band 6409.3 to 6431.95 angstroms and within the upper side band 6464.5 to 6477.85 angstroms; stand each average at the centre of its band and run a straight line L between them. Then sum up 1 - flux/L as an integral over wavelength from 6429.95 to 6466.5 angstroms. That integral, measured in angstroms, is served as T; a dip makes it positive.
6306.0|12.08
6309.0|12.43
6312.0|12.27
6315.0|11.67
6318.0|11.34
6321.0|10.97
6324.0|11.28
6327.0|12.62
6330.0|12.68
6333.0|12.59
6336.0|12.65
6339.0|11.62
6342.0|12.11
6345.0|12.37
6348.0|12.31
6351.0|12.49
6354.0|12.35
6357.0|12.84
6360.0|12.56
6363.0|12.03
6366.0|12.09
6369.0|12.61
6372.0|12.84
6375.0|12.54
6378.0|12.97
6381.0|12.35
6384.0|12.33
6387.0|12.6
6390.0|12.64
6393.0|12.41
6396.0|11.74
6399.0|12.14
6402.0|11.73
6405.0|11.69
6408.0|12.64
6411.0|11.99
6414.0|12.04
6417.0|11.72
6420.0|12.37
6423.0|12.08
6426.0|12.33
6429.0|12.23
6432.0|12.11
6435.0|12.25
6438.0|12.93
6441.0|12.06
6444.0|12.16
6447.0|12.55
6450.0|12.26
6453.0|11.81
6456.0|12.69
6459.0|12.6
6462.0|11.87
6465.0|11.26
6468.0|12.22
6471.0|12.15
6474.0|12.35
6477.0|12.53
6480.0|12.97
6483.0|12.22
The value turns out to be -0.25 angstroms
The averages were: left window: 12.1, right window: 12.1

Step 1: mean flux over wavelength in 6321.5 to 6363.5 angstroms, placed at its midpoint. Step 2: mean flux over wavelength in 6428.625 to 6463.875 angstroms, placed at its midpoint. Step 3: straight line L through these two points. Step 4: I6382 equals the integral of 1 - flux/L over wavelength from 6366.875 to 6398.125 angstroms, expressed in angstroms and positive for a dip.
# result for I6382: -0.5 angstroms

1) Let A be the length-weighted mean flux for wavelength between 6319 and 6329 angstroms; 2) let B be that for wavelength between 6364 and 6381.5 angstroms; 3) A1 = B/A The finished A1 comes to 1.1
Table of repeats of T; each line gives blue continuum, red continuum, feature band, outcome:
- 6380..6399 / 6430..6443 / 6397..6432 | 0.7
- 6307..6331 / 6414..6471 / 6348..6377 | -1.2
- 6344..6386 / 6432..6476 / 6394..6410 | 0.5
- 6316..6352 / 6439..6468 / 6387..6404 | -0.1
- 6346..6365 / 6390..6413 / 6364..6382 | -0.4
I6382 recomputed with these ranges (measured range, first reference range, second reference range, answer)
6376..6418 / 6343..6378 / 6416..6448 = 0.48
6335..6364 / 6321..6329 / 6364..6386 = -0.41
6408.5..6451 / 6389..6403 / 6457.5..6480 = -0.24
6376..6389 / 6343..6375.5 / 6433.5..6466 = -0.18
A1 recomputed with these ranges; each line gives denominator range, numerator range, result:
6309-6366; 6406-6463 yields 1.01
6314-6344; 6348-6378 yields 1.04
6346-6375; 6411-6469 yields 0.98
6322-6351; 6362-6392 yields 1.02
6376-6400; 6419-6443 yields 0.99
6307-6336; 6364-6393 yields 1.04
